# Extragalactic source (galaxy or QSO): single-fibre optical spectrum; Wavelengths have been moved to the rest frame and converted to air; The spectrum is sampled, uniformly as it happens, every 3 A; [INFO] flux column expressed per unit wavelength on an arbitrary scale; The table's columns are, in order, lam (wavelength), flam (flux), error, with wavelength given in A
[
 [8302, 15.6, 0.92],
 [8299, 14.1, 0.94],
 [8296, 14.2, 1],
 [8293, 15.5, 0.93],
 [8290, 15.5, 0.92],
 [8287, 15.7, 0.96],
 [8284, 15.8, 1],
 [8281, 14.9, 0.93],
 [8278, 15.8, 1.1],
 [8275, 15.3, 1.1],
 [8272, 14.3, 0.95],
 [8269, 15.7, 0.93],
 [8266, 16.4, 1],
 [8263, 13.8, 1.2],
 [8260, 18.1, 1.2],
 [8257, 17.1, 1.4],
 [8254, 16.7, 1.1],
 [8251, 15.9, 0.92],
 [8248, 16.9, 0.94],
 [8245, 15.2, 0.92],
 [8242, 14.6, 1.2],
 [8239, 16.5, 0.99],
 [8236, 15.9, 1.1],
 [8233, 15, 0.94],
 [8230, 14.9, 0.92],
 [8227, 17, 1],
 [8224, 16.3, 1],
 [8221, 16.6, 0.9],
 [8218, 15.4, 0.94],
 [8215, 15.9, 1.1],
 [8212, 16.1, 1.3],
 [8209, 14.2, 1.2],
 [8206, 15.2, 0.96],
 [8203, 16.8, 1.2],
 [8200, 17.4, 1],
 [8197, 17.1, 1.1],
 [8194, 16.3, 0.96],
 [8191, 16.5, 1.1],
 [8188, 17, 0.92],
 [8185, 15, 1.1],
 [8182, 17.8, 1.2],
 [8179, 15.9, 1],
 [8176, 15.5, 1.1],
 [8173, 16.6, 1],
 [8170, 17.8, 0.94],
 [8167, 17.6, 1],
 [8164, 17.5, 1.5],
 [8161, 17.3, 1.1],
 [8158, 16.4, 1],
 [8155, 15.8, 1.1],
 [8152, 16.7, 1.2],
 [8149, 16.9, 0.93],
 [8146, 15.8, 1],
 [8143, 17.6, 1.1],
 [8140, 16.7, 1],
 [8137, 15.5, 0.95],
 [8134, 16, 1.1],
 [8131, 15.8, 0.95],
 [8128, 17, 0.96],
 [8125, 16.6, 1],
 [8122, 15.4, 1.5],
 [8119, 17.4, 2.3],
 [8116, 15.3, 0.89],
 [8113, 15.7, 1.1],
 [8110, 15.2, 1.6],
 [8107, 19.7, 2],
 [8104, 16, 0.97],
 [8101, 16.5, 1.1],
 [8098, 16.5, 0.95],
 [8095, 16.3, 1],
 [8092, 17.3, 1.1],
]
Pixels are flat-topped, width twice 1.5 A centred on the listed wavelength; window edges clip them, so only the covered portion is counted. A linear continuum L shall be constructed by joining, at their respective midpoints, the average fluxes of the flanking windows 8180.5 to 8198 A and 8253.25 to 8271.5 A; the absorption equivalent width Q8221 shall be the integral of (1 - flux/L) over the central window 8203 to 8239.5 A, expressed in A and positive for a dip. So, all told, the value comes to 1.4 A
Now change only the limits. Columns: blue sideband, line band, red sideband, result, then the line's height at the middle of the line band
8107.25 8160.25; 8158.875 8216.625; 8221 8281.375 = -1.40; 16.1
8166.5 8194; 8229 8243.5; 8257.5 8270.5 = 0.76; 16.2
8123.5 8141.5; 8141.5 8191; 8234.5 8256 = -1.57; 16.2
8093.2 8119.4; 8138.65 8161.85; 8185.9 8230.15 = -0.38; 16.4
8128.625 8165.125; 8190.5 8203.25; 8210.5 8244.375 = -0.61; 16.1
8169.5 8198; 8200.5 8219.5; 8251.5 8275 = 0.73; 16.3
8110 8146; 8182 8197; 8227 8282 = -0.43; 16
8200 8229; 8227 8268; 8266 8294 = -0.63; 15.7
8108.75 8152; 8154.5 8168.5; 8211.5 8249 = -0.77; 16.1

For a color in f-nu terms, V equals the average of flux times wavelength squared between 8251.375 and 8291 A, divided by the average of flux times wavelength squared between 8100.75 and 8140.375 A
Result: 1.00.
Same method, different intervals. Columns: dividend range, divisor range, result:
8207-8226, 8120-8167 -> 0.97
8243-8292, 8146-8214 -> 0.98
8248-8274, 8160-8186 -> 0.98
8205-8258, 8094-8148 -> 0.99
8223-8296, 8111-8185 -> 0.98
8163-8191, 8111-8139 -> 1.05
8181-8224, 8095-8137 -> 1.01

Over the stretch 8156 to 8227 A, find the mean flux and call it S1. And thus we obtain 16.5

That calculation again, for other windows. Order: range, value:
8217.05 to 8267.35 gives 16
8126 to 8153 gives 16.4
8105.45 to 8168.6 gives 16.6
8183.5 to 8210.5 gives 16.2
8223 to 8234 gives 15.8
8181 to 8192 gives 16.5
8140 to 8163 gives 16.7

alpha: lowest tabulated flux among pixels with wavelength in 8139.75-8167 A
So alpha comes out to 15.8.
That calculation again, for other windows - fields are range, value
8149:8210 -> 14.2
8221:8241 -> 14.9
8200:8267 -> 13.8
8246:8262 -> 15.9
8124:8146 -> 15.5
